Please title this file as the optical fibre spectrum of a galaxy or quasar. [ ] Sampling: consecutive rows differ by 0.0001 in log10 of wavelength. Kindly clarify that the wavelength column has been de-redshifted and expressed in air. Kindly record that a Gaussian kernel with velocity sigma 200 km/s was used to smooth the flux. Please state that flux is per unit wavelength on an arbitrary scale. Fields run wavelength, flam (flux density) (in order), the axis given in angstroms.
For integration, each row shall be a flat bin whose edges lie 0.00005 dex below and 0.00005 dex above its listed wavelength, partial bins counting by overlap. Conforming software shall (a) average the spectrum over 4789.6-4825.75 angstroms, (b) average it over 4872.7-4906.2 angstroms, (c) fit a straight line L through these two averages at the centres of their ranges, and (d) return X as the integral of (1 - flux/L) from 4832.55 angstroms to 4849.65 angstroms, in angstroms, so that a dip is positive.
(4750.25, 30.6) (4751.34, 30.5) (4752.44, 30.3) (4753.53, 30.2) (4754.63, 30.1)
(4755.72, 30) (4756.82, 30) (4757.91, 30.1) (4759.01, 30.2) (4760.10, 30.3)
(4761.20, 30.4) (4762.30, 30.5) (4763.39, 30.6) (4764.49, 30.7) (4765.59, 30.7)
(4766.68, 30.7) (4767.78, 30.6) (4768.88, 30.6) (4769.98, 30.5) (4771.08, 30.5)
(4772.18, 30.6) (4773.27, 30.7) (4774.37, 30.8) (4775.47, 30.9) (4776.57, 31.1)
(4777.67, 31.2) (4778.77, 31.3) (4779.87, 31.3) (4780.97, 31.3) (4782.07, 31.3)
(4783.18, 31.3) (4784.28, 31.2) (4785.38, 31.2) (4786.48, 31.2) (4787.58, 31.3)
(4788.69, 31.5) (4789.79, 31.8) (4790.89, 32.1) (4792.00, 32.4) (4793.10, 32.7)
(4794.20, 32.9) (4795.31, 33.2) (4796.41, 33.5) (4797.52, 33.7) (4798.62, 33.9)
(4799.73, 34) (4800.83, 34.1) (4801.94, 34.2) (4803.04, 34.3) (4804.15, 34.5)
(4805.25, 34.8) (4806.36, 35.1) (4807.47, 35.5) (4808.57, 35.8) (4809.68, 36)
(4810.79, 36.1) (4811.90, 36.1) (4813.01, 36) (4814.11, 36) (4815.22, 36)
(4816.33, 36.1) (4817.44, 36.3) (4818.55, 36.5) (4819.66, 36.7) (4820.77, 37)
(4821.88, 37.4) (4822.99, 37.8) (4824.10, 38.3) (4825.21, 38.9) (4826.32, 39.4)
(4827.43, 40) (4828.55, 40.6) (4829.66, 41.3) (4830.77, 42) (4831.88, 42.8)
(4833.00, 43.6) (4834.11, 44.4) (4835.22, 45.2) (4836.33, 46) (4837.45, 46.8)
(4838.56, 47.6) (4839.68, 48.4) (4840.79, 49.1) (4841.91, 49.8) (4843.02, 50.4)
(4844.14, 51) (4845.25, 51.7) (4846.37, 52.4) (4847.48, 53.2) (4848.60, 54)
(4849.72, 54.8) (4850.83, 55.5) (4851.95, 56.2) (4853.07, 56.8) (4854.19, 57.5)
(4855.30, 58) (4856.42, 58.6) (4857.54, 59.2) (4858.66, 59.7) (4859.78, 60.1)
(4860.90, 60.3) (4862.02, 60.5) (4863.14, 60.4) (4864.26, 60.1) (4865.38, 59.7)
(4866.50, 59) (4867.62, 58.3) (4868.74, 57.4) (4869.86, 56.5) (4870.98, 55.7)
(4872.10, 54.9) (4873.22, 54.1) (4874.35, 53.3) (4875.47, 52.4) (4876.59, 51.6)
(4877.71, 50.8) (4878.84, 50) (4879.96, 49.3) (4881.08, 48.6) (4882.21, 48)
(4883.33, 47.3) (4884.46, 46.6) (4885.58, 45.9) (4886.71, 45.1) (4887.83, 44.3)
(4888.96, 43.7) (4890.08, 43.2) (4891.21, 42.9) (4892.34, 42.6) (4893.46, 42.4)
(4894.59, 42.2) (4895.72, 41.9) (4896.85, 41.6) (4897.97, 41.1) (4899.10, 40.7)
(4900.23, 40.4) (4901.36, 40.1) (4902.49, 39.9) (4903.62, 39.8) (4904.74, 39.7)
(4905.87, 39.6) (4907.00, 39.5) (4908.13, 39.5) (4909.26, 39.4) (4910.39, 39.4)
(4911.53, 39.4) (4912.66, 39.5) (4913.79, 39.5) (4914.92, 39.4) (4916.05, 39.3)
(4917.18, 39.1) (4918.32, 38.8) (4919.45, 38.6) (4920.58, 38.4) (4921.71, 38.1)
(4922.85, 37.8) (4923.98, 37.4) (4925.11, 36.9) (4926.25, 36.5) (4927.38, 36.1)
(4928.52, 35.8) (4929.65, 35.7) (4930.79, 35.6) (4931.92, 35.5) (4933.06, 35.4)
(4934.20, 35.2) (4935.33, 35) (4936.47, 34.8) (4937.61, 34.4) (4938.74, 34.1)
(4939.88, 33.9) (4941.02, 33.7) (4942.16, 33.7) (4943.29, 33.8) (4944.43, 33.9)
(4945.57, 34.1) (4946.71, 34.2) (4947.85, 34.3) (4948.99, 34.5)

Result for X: -4.31 angstroms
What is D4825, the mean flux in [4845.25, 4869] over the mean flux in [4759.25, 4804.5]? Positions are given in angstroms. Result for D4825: 1.8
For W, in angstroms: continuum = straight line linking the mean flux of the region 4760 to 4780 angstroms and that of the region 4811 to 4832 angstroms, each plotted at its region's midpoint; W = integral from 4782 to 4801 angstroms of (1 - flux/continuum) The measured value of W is 0.8 angstroms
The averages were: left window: 30.7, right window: 38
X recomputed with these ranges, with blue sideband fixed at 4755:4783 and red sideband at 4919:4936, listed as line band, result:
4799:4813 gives -1.3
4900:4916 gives -1.7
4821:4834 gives -2.9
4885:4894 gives -2.2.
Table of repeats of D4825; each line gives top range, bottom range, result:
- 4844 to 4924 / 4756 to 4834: 1.41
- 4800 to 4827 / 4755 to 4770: 1.19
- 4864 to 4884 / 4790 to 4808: 1.59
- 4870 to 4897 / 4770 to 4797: 1.51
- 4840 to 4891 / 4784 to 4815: 1.58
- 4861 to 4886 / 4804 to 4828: 1.47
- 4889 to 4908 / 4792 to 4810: 1.20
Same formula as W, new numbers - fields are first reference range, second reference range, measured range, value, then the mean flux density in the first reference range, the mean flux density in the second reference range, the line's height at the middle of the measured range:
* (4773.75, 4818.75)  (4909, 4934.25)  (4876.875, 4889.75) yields -3.8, 33.4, 37.7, 36.4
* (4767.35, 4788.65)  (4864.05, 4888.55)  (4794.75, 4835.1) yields 1.9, 31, 52.1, 38.9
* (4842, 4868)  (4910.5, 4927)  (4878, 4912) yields 1.8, 56.7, 38.5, 45.3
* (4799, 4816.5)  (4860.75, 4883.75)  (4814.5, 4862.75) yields -3.0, 35.3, 54.6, 44.5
